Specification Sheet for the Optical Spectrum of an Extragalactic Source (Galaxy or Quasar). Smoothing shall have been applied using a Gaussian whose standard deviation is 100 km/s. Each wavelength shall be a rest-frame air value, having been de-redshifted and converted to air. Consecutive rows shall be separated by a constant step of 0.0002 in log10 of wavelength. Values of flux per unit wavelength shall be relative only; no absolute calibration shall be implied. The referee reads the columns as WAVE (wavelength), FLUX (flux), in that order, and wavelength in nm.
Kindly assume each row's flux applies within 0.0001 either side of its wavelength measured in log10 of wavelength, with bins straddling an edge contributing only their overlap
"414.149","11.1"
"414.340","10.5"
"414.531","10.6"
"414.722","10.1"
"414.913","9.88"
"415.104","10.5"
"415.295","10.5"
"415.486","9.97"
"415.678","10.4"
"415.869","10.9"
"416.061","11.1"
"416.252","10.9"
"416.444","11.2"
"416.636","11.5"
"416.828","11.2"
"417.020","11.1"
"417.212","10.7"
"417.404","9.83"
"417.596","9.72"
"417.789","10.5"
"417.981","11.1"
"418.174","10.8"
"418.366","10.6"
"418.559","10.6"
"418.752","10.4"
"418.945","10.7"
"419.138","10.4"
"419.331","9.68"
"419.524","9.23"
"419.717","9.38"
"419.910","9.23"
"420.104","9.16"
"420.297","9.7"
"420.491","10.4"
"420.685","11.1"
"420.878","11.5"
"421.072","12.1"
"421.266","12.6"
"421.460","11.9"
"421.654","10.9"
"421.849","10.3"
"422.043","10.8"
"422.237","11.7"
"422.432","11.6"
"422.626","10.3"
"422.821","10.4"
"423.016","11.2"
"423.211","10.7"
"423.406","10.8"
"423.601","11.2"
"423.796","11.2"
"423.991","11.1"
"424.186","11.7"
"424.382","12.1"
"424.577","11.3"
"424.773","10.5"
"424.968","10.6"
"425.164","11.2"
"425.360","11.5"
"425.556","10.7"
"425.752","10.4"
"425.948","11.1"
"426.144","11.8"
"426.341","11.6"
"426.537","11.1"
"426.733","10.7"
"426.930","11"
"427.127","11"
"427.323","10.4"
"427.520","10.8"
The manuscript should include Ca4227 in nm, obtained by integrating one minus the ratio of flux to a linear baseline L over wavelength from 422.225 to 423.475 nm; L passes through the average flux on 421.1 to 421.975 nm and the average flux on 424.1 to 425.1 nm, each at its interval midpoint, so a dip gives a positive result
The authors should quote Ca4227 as 0.049 nm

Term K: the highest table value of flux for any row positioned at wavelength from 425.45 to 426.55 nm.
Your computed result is 11.8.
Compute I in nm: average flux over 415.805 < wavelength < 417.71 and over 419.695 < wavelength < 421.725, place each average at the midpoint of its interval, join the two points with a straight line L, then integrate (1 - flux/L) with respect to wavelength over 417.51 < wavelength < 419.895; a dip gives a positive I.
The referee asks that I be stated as 0.13 nm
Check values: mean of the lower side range 10.8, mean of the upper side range 10.8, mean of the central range 10.2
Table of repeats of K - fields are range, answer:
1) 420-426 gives 12.6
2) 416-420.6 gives 11.5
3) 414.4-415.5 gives 10.6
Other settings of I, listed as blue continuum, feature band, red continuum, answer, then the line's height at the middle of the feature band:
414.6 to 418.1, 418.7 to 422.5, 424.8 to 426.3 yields 0.06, 10.8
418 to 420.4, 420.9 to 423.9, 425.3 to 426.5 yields -0.18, 10.6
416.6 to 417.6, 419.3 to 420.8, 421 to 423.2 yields 0.17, 11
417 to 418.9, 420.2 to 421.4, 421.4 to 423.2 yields -0.05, 10.8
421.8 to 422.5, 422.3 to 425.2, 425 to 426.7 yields 0.02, 11.1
